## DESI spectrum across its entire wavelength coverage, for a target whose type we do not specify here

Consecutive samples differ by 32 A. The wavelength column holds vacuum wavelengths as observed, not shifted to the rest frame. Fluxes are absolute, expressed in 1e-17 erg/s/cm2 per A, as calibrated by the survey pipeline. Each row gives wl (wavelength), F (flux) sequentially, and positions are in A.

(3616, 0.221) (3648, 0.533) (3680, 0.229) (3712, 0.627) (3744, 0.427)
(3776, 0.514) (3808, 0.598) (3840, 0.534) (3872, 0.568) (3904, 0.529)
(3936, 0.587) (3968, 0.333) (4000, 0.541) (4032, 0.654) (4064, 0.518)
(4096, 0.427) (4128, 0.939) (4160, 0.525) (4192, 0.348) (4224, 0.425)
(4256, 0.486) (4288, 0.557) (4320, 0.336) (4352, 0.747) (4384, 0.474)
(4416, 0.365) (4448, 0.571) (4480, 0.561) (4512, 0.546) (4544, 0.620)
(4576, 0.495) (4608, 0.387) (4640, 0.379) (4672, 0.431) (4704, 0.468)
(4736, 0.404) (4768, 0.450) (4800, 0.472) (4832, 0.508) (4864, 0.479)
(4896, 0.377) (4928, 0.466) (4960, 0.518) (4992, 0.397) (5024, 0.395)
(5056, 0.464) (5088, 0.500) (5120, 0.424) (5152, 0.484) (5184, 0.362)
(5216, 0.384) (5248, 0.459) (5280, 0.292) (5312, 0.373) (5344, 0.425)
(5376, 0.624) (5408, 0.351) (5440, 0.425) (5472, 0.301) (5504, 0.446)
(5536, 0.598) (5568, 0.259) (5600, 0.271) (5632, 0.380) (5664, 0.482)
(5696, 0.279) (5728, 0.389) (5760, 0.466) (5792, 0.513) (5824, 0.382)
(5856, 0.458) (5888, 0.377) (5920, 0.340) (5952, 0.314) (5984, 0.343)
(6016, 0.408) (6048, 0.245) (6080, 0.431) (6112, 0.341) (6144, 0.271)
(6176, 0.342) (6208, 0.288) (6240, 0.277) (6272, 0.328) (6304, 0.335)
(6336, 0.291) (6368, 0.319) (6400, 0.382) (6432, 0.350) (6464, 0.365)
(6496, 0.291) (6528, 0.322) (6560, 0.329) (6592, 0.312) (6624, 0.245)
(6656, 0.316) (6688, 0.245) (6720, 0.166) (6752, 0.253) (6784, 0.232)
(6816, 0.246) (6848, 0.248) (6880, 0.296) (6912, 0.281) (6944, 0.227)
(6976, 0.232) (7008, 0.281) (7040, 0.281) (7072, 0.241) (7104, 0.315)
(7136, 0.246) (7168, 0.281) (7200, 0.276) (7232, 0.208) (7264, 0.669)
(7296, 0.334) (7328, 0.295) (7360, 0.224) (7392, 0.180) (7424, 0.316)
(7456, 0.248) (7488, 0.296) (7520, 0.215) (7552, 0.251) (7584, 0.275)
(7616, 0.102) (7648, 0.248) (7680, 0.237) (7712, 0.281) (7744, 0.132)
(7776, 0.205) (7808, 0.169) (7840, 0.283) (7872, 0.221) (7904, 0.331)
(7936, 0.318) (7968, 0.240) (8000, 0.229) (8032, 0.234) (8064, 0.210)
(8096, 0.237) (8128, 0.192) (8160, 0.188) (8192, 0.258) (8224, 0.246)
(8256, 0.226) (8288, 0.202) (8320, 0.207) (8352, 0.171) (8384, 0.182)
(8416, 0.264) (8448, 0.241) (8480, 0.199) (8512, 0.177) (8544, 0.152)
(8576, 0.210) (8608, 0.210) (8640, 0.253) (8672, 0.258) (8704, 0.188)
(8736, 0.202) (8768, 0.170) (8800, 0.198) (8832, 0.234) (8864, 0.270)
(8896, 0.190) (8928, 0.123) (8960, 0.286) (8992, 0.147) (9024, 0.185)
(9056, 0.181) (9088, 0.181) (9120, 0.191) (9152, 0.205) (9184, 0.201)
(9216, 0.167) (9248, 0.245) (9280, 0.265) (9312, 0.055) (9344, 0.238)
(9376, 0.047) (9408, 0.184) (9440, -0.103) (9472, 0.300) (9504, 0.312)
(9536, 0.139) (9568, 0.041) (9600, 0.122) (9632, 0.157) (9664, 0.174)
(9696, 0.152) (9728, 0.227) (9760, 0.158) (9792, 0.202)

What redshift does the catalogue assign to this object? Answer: 0.11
